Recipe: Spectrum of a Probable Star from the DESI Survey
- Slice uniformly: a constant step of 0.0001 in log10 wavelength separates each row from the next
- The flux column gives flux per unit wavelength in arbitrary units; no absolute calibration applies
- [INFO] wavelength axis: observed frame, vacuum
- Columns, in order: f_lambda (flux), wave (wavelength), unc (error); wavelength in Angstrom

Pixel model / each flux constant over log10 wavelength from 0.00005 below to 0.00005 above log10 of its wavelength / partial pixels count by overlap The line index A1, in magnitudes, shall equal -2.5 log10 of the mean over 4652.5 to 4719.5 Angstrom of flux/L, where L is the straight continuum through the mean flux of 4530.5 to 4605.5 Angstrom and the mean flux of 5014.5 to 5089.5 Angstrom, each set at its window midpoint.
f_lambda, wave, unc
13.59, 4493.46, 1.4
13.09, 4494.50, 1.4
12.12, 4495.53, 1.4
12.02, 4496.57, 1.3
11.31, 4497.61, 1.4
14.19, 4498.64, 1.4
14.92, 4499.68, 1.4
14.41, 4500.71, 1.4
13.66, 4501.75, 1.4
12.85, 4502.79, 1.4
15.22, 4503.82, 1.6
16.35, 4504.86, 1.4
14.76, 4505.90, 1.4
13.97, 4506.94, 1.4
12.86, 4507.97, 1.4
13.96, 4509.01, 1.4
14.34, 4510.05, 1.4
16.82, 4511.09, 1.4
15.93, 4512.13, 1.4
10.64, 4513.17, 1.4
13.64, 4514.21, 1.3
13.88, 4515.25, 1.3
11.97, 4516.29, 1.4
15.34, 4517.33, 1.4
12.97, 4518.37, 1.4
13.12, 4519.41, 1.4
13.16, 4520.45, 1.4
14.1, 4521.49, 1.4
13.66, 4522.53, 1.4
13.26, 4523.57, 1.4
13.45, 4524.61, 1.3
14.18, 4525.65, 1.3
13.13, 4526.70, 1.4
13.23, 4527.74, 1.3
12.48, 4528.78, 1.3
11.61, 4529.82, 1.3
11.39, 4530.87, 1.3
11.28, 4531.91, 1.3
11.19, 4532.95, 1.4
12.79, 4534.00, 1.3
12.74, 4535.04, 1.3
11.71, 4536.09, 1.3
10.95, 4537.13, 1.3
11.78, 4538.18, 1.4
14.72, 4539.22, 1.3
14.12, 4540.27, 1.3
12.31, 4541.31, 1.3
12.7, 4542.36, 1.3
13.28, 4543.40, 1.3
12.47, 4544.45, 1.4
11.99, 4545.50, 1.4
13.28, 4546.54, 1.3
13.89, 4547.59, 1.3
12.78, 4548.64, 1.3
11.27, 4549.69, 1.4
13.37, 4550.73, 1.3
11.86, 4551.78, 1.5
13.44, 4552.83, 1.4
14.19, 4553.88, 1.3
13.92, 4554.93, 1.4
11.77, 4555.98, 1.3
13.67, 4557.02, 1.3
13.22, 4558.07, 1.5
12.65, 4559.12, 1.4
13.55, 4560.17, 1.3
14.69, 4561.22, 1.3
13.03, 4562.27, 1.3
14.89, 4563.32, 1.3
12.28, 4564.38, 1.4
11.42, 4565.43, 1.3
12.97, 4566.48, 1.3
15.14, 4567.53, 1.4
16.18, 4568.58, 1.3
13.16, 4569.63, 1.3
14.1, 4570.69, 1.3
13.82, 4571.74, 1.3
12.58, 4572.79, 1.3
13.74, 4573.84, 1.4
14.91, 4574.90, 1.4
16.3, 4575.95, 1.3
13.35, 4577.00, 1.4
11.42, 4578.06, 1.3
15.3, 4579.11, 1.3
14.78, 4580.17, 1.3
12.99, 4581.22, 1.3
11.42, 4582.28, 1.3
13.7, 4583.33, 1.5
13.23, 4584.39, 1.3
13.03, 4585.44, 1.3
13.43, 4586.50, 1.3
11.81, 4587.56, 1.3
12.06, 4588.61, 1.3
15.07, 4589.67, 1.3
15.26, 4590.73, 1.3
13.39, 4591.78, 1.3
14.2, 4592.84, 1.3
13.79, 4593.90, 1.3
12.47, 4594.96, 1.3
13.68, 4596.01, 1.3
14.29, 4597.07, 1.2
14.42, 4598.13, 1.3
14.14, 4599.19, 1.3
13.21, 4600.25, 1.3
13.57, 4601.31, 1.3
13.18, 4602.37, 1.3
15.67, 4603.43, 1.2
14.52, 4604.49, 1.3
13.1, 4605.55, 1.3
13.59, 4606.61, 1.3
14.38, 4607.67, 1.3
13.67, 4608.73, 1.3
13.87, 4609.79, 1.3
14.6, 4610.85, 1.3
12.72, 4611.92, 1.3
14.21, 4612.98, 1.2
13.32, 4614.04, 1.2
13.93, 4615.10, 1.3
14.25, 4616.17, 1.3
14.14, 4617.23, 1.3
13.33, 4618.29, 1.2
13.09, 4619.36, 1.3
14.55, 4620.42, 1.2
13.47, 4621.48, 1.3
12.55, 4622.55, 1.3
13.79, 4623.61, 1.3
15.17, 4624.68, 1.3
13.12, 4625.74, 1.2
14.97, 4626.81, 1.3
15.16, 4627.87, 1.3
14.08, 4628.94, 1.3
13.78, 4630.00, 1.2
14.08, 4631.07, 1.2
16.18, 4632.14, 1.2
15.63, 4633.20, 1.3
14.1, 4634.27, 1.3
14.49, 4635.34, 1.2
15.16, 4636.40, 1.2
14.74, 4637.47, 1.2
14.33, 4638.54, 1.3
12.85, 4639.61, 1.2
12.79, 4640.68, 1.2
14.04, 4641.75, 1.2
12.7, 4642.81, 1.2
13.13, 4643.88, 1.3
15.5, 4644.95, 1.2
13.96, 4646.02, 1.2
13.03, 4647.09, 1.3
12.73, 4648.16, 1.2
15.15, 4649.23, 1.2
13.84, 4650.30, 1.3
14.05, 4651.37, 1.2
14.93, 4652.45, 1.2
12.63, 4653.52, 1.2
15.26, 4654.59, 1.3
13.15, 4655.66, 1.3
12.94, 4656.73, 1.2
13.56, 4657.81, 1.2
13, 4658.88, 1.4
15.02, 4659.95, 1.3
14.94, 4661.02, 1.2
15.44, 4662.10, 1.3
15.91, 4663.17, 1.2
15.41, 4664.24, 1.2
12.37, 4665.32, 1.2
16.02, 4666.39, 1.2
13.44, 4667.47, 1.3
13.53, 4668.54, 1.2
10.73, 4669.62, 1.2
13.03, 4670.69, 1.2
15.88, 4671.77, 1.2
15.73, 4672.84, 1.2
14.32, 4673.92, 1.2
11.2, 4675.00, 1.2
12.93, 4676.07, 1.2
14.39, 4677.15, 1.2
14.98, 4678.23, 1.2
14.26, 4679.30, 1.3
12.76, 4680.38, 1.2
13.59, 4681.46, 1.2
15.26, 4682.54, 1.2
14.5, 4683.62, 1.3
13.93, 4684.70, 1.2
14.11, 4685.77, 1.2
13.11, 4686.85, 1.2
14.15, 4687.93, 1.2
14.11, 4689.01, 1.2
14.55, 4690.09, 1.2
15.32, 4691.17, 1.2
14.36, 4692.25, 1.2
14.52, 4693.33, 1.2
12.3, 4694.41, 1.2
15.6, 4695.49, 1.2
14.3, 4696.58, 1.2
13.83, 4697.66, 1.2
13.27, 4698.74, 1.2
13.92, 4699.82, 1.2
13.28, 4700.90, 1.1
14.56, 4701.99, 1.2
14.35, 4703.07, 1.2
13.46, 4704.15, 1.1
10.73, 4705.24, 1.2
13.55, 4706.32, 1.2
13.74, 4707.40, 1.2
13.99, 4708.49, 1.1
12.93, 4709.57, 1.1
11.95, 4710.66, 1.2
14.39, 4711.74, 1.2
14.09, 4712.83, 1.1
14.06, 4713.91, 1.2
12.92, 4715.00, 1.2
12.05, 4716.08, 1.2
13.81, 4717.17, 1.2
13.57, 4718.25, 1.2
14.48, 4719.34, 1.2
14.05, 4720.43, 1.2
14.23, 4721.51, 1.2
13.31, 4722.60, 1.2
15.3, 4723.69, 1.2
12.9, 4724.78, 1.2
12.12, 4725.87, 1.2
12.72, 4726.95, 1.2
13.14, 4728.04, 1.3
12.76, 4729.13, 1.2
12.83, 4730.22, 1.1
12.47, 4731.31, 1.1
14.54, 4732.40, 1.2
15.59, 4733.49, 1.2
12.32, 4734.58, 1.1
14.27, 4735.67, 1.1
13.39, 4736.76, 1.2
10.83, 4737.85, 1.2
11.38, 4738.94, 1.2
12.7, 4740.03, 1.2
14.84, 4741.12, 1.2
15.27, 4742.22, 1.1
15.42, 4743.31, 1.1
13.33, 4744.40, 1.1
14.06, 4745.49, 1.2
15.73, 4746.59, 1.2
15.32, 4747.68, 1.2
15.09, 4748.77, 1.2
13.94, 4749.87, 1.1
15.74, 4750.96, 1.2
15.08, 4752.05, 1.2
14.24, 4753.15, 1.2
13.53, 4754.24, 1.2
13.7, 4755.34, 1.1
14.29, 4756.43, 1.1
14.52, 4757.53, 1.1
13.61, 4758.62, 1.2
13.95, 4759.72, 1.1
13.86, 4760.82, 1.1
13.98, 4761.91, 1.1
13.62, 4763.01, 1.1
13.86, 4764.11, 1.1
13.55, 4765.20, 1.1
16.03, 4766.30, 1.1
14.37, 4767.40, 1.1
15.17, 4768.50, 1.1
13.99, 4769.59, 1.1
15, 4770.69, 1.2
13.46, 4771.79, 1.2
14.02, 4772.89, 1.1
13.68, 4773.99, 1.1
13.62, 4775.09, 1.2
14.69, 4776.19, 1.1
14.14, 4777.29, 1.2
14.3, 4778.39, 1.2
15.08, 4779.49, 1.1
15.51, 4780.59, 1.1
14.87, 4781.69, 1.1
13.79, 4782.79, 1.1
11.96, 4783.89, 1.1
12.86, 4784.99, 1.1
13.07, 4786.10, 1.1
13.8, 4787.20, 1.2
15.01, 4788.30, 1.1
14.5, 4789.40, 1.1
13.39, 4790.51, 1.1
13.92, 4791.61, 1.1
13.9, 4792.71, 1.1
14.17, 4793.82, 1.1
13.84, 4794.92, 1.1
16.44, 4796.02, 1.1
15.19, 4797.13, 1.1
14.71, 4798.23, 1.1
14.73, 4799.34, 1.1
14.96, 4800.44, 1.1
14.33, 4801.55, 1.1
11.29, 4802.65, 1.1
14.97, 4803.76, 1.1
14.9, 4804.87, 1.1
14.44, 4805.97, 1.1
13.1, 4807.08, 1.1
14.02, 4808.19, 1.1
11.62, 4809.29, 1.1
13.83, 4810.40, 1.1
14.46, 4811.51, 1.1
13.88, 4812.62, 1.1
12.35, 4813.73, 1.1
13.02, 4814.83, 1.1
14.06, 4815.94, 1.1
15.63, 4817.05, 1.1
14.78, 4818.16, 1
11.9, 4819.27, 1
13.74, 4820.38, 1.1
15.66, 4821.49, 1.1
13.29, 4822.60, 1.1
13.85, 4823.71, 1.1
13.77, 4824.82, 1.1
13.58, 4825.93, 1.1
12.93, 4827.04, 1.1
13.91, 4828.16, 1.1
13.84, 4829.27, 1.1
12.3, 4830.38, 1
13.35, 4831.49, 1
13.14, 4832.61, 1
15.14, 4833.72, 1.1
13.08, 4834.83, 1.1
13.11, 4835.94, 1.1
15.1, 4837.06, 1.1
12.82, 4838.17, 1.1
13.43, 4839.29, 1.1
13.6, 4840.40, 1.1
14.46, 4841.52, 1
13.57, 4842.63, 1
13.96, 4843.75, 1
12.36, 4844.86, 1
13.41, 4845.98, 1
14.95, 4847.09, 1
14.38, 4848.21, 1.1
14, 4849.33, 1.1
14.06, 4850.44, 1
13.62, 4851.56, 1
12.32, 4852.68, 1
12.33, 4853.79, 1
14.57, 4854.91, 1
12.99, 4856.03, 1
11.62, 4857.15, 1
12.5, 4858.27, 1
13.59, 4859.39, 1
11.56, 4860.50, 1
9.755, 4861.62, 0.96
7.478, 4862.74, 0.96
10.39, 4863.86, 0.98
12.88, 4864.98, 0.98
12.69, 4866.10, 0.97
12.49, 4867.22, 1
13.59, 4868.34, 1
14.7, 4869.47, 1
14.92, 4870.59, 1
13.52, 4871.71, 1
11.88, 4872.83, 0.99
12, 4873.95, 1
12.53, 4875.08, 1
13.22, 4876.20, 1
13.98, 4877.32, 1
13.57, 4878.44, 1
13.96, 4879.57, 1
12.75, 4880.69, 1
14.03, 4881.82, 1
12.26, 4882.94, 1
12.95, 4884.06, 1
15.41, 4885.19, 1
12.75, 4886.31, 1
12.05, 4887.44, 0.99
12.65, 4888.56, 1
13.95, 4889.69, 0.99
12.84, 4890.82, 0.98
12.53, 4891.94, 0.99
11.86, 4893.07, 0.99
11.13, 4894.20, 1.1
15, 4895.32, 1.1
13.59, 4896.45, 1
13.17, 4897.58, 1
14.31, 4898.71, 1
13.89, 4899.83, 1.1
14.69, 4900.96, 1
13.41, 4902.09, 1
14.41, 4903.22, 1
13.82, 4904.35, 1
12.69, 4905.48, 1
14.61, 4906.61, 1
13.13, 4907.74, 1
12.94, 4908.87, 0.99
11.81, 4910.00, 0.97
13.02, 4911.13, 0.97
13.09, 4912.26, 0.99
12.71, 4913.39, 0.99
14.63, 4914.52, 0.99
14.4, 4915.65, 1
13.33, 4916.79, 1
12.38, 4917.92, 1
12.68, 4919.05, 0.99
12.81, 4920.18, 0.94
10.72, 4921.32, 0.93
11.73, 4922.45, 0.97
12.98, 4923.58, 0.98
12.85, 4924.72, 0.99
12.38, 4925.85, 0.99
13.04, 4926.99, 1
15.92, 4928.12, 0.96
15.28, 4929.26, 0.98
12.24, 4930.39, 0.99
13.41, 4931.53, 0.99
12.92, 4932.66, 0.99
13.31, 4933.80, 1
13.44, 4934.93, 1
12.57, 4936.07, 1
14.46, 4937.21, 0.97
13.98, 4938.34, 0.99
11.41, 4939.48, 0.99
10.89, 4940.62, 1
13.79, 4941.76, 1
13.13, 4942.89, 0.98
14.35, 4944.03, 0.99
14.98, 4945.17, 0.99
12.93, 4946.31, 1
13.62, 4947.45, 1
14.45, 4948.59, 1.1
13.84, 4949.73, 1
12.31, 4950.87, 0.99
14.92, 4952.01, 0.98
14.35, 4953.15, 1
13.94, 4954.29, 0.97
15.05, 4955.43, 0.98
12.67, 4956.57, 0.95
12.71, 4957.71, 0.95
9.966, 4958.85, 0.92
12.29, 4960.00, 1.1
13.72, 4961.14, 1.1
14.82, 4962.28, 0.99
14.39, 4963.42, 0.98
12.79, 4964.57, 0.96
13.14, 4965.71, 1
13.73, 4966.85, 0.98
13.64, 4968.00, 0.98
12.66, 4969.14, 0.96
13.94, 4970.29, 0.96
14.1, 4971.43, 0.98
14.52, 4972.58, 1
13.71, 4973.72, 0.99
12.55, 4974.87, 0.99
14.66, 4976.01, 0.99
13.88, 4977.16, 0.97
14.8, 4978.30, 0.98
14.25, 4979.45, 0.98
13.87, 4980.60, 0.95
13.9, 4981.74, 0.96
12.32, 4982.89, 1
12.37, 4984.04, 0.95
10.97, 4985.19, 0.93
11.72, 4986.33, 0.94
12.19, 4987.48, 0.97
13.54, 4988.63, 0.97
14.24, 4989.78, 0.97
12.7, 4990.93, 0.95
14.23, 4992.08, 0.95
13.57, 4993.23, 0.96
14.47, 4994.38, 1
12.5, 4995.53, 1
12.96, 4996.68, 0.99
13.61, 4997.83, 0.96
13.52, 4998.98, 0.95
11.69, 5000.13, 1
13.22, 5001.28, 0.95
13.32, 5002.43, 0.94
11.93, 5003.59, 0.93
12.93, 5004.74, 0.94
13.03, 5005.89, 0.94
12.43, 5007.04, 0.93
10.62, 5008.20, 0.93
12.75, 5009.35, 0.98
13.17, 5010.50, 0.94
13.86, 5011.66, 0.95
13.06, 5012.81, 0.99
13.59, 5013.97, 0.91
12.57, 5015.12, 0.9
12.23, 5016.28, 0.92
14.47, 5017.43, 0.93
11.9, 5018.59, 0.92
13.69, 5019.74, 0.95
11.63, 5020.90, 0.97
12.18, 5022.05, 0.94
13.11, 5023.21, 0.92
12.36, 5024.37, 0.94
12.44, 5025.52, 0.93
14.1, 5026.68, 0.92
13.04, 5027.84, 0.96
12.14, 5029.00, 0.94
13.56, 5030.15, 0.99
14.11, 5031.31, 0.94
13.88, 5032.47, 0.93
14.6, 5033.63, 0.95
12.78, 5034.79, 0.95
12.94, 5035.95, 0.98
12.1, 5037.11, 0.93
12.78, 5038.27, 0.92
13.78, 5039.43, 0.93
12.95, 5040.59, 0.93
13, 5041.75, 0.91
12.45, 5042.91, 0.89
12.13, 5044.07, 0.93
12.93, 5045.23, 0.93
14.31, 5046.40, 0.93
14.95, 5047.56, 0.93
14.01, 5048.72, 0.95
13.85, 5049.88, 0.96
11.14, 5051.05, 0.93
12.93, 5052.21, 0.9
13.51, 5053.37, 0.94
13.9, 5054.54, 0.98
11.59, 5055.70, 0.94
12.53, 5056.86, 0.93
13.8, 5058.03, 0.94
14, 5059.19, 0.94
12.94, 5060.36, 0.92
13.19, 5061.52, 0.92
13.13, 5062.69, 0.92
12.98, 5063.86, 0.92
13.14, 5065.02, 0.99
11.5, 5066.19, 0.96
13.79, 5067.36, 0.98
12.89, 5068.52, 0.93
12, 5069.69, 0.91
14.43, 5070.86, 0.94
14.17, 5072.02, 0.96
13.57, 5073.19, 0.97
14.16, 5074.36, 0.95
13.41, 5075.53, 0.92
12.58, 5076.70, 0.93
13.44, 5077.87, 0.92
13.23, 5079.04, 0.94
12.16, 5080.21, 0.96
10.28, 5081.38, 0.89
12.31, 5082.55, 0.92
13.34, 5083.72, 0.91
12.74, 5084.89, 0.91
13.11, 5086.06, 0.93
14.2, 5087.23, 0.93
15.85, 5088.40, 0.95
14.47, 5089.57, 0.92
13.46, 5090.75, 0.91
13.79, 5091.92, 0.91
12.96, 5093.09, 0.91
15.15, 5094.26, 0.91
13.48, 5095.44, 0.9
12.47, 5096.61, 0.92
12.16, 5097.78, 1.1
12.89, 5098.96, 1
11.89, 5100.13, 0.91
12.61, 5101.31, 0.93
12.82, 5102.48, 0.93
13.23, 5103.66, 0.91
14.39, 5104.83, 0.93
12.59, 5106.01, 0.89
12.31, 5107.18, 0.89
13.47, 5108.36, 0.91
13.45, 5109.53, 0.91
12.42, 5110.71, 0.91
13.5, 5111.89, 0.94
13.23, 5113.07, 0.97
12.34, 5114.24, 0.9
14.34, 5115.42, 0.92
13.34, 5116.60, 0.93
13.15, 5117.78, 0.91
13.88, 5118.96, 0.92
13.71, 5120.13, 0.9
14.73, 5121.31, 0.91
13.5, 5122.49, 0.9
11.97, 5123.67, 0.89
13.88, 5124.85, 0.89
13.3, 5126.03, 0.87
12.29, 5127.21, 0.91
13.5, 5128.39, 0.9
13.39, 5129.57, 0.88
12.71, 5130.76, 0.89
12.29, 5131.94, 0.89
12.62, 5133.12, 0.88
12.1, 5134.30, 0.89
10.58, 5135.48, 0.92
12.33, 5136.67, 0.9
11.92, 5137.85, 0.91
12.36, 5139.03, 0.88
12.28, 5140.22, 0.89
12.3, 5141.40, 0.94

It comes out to -0.05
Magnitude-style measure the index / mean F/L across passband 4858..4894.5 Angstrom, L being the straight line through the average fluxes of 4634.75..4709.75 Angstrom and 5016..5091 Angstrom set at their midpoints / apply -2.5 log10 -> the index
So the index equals 0.07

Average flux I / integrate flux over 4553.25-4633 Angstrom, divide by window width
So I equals 13.8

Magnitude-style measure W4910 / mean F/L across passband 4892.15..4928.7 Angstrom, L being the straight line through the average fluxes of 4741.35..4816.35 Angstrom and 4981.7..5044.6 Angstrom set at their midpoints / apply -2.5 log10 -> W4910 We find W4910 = 0.021 mag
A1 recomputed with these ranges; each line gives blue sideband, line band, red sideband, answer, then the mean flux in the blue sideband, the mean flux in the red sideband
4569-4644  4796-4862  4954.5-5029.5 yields -0.02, 13.9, 13.1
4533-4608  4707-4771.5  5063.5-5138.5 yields -0.05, 13.4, 13.1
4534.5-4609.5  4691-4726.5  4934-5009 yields -0.02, 13.4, 13.3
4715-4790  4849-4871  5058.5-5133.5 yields 0.09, 13.9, 13.2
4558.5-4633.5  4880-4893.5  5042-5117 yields 0.03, 13.8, 13.2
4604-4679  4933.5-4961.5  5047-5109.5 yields 0.01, 14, 13.2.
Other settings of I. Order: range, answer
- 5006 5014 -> 12.7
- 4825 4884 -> 13.1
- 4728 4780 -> 14.1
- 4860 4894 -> 12.7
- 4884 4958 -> 13.3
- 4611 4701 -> 14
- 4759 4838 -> 14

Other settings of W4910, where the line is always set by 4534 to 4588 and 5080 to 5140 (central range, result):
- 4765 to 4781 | -0.10 mag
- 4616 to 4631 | -0.06 mag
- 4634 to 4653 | -0.06 mag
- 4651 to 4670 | -0.07 mag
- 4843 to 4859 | -0.02 mag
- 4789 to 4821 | -0.07 mag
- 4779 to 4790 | -0.07 mag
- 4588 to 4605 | -0.06 mag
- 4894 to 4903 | -0.05 mag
